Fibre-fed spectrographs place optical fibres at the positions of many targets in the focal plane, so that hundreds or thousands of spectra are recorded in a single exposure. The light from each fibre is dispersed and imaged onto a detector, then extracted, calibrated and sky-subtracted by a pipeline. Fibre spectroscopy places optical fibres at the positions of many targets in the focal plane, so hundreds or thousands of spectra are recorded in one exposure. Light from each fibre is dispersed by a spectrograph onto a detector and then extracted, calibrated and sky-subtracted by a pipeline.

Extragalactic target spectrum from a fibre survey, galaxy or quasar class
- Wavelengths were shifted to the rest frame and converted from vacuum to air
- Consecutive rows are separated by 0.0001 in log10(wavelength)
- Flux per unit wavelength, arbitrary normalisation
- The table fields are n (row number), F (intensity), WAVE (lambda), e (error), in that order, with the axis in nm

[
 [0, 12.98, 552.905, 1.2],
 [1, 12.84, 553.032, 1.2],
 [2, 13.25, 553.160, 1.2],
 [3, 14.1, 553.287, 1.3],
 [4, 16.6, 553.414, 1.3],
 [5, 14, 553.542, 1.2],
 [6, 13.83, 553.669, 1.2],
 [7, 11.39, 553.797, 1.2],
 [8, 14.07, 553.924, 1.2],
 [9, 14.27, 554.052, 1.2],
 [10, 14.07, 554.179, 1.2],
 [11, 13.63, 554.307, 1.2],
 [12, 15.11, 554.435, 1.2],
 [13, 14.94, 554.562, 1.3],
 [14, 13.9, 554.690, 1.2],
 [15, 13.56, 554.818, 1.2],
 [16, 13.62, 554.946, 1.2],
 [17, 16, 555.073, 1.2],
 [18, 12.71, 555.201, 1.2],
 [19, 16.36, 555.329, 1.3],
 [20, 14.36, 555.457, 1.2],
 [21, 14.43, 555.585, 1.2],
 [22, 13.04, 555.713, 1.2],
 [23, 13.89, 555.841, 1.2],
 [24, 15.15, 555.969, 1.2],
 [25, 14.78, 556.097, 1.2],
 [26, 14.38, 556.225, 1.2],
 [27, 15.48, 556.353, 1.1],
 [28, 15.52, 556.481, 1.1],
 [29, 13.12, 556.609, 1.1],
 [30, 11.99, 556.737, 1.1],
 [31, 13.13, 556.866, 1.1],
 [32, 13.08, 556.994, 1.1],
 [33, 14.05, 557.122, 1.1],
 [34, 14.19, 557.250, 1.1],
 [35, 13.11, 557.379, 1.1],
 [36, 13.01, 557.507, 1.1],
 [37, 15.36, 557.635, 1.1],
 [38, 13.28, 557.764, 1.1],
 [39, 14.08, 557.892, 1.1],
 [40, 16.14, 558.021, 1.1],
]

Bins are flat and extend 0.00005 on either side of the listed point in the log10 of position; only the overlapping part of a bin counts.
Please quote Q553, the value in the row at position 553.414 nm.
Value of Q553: 16.6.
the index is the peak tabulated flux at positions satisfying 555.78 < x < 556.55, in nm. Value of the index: 15.52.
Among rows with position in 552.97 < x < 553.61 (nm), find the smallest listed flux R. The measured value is 12.84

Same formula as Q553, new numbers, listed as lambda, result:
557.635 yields 15.36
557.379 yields 13.11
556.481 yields 15.52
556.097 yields 14.78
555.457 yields 14.36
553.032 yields 12.84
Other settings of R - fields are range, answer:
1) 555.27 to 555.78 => 13.04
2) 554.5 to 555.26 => 12.71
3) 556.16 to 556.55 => 14.38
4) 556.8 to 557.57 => 13.01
